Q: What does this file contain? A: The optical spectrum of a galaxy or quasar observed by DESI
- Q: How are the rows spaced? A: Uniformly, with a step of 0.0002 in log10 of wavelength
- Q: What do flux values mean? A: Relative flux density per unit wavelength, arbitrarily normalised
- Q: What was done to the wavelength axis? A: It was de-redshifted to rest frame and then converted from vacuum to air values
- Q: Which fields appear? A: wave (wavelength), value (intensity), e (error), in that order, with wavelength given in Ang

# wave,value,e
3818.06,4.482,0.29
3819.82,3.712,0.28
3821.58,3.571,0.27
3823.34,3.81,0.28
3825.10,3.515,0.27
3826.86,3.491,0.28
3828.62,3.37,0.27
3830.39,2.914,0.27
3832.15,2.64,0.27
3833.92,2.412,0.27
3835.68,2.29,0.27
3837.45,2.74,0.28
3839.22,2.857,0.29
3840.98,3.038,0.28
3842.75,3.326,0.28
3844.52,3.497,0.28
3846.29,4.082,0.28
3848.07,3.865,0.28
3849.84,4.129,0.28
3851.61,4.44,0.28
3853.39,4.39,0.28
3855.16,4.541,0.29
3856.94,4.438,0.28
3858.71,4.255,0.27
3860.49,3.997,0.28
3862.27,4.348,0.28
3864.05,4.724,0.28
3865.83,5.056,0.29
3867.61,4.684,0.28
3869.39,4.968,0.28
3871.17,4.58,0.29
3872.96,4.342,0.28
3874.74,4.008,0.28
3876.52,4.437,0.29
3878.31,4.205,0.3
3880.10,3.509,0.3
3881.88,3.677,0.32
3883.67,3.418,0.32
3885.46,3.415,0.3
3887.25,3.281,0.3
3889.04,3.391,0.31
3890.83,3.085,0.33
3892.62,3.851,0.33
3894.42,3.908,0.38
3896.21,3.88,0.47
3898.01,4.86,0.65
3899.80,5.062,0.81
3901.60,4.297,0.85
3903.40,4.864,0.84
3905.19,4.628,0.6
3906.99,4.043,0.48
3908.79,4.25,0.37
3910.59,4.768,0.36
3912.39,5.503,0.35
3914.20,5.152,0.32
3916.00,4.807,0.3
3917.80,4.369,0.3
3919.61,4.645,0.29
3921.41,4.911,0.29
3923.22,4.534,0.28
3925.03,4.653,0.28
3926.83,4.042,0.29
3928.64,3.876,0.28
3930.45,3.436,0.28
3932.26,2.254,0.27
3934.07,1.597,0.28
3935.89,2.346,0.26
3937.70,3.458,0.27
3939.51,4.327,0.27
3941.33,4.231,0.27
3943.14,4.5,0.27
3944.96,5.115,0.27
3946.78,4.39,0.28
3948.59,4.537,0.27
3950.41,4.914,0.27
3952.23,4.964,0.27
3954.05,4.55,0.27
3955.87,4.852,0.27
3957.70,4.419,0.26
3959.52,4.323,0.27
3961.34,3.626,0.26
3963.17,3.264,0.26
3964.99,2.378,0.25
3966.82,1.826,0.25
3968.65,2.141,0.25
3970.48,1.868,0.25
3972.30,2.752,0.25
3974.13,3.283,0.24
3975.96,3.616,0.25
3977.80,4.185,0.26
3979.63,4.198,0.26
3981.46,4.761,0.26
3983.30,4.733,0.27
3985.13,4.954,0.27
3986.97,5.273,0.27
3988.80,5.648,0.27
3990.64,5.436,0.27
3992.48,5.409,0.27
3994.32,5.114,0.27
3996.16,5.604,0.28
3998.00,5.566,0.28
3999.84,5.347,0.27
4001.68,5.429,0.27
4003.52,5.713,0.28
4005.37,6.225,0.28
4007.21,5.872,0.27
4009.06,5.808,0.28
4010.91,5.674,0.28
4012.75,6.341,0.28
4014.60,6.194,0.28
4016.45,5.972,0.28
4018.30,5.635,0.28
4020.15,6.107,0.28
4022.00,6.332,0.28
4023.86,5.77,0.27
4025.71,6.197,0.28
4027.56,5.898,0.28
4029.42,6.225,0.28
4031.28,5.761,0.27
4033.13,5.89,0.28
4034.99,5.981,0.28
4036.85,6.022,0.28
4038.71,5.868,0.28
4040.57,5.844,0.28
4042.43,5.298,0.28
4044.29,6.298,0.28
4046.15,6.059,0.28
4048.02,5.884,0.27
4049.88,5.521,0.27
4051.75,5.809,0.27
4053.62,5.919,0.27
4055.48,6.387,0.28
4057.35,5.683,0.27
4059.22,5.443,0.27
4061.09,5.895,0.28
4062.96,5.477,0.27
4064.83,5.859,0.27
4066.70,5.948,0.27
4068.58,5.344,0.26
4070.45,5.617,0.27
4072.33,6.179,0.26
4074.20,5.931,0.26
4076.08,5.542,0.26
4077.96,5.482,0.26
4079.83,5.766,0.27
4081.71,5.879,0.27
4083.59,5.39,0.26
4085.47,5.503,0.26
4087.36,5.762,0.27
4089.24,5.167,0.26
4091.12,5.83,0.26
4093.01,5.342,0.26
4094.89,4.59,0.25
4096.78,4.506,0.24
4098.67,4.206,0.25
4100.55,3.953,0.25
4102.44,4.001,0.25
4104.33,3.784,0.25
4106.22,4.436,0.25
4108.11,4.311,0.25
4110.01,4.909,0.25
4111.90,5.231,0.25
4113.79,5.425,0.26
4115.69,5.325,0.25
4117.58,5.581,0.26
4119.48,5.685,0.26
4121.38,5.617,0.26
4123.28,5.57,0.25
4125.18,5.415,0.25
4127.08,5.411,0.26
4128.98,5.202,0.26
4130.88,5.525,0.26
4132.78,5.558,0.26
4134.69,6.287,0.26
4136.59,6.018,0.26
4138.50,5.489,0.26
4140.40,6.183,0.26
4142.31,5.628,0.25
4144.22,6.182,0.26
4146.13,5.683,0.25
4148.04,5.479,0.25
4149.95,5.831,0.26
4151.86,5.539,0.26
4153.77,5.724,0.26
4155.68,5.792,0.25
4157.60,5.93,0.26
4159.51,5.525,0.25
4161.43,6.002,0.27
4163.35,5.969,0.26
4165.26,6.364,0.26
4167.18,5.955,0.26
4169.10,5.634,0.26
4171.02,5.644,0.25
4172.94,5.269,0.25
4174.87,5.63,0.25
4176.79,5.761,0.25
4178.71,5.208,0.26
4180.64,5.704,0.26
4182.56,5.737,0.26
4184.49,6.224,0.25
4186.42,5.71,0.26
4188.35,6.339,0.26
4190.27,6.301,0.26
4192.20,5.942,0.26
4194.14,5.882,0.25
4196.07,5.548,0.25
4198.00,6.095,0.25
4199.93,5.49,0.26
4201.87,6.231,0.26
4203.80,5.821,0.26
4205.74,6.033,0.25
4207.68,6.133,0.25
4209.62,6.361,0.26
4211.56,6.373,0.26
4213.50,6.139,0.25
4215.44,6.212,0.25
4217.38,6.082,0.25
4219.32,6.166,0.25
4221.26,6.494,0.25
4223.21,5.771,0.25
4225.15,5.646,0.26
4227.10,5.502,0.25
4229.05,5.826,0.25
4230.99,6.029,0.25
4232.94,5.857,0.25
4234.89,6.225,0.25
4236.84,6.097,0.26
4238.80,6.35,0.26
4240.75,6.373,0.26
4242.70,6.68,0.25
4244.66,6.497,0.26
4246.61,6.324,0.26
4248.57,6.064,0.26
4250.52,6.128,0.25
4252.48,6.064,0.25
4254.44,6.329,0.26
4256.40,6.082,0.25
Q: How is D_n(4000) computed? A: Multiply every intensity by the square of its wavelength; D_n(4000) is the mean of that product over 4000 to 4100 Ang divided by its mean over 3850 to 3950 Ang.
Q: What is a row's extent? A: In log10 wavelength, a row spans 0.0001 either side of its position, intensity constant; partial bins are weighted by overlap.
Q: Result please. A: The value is 1.47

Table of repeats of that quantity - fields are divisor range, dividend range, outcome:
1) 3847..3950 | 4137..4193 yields 1.59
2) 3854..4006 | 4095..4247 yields 1.51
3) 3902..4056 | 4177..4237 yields 1.37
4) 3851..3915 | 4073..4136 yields 1.36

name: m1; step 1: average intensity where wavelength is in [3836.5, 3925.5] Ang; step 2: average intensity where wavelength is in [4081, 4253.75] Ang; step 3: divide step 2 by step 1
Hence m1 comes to 1.4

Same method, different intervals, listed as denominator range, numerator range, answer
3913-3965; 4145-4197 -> 1.40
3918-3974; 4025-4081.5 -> 1.55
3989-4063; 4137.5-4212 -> 1.00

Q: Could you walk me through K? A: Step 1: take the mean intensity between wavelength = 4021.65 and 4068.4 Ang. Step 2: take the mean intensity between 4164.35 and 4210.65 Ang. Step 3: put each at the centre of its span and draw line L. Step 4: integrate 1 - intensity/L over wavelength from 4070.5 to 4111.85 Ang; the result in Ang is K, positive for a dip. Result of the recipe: 5.6 Ang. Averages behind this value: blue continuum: 5.88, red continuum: 5.88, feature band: 5.08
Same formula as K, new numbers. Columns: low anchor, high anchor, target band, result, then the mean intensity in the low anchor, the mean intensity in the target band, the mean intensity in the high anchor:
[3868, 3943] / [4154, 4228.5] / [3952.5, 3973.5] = 5.26 Ang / 4.08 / 3.32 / 5.91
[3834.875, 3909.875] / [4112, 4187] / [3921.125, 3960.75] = 3.16 Ang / 4.02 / 4.09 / 5.7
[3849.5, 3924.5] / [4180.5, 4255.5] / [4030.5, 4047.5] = -2.52 Ang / 4.33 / 5.89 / 6.08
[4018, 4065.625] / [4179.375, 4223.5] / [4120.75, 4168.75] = 1.82 Ang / 5.89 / 5.76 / 6.03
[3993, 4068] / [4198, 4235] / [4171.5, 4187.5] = 0.86 Ang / 5.84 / 5.66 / 6.02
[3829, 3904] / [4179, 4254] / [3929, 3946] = 3.30 Ang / 3.89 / 3.49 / 6.06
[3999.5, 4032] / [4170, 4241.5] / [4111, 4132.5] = 1.75 Ang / 5.93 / 5.46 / 5.95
